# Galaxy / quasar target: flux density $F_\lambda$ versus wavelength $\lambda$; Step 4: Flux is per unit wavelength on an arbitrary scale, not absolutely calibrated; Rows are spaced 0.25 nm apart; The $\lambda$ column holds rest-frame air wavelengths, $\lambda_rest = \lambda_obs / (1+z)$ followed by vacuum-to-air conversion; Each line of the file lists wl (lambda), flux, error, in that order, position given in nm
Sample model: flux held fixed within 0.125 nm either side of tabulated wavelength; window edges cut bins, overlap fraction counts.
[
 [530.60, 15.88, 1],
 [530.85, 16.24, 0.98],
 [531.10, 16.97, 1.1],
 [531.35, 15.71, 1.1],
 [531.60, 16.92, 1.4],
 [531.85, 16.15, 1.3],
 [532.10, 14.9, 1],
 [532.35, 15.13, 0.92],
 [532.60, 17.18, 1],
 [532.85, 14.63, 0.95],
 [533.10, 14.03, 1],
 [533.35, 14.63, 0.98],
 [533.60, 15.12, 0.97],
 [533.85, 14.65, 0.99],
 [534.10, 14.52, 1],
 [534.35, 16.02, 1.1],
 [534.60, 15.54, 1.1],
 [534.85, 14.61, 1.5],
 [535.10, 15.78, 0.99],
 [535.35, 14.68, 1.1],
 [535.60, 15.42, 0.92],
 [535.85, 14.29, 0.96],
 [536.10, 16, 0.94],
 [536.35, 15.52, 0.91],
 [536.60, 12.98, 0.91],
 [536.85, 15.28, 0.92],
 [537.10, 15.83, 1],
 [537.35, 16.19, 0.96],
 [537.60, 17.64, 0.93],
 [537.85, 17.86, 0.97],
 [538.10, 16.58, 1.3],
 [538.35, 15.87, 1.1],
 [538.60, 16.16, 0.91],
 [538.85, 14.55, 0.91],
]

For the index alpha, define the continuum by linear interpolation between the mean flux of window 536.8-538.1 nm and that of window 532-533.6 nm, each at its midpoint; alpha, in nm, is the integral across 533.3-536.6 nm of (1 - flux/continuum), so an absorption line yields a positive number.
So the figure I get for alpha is 0.15 nm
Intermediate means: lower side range 15.1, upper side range 16.6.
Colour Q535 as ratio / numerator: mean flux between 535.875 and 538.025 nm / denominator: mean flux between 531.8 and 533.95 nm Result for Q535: 1.0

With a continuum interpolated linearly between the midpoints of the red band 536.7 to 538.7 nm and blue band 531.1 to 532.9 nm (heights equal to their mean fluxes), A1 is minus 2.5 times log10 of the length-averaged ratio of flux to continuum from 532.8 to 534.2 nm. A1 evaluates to 0.10 mag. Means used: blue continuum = 15.9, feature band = 14.6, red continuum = 16.4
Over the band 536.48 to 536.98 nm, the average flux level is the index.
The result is 14.2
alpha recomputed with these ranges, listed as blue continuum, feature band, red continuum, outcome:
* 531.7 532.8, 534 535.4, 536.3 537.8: 0.045 nm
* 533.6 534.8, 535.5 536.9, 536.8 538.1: 0.102 nm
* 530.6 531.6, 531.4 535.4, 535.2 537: 0.096 nm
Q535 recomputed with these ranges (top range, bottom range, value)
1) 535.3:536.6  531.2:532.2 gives 0.94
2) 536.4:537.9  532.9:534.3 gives 1.08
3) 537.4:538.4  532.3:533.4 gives 1.12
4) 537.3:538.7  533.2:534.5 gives 1.12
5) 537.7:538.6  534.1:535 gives 1.09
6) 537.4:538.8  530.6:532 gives 1.02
